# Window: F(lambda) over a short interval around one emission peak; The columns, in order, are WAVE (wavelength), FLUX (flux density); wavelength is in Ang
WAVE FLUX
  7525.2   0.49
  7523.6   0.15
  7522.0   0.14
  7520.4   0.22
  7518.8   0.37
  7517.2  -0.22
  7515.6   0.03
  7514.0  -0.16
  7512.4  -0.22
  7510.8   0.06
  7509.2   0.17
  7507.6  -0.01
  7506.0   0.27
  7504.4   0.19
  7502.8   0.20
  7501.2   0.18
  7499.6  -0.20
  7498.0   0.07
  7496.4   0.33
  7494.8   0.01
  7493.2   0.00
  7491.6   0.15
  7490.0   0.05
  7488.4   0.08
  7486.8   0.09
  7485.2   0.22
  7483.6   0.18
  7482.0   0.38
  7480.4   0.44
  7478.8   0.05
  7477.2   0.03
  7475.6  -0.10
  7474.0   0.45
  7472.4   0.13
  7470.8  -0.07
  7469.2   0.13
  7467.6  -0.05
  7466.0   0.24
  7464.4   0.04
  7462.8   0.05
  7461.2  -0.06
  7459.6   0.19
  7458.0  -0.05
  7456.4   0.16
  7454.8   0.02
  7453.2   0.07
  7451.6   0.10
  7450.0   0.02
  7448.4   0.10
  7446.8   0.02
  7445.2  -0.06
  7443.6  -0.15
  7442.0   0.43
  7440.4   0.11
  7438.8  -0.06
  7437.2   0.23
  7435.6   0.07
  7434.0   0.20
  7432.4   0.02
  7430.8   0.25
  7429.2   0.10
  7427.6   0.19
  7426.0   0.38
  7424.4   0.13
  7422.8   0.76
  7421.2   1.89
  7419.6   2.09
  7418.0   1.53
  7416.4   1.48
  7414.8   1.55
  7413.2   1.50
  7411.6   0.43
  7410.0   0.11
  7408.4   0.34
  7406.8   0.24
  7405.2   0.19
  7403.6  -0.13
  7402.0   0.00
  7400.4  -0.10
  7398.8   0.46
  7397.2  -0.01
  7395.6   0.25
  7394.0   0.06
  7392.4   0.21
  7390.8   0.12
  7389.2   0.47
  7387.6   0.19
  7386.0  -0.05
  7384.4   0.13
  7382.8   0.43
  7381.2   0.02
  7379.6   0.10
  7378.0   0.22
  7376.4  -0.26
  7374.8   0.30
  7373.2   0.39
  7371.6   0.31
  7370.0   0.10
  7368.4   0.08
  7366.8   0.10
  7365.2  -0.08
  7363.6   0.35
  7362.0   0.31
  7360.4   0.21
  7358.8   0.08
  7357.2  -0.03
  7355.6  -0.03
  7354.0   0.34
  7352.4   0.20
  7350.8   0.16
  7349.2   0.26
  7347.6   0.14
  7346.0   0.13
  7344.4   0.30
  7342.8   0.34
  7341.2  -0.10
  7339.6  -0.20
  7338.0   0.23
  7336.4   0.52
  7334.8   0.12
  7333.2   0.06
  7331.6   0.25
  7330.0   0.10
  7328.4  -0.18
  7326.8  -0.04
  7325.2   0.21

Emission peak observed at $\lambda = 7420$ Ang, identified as [O II]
